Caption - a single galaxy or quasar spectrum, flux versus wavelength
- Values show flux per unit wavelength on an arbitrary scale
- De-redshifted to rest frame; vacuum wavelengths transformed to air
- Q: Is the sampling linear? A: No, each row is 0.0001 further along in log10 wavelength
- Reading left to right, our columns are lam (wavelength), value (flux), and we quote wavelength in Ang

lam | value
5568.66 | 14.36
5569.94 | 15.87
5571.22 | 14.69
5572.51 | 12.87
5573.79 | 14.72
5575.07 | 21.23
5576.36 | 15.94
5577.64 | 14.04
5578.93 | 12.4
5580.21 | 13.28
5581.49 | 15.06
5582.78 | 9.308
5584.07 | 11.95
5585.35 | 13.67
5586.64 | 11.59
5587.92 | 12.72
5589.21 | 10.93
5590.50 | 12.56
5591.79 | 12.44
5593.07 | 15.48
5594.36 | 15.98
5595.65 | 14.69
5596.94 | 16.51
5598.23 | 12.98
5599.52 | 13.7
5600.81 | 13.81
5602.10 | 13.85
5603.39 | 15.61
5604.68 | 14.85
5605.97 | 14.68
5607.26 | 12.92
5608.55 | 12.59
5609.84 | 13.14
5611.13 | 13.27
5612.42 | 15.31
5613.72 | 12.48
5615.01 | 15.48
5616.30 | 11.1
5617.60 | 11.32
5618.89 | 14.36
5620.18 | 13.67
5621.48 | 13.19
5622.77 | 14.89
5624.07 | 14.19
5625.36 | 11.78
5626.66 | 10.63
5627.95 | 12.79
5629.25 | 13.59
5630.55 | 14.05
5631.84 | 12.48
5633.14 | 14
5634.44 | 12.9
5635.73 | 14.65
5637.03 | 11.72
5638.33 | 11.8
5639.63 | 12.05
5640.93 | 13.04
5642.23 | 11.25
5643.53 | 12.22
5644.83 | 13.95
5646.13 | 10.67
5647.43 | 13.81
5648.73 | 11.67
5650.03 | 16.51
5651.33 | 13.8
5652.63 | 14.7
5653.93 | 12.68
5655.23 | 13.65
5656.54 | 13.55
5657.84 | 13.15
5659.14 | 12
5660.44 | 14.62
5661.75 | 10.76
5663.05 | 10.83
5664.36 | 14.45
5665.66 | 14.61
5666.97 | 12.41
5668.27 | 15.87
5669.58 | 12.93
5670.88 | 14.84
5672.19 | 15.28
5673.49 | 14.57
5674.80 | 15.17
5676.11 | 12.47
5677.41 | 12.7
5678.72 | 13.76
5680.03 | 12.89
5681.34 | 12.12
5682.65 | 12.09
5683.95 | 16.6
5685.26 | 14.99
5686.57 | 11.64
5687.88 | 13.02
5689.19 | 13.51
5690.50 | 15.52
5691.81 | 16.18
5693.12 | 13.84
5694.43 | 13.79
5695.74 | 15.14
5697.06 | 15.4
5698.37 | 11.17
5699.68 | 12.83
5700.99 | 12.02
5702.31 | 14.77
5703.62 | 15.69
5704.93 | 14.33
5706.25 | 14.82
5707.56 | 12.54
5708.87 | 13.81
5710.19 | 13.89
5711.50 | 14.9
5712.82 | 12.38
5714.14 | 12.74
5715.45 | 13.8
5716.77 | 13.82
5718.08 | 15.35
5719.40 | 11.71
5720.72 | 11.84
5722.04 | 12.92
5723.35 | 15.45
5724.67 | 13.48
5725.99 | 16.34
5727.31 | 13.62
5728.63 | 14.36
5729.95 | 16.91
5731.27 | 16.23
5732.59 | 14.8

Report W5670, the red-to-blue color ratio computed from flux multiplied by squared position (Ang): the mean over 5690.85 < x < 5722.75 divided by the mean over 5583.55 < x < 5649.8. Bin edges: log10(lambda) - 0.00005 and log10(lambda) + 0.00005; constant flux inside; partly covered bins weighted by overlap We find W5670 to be 1.07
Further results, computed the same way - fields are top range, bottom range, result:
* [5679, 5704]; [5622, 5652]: 1.09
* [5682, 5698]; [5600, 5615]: 1.05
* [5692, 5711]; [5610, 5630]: 1.09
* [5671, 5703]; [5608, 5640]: 1.08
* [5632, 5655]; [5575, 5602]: 0.97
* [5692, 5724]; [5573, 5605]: 1.03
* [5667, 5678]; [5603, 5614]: 1.04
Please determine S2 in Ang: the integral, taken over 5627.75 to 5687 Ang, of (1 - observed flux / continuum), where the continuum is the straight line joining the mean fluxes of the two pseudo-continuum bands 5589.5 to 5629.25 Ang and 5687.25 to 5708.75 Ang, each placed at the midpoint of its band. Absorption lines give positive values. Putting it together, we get 2.3 Ang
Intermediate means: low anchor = 13.6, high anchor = 14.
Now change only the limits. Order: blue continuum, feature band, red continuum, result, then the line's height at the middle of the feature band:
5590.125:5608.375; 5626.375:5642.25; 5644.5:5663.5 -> 0.86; 13.5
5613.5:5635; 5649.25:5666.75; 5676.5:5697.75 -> 0.14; 13.6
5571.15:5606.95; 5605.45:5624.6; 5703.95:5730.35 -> 0.63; 14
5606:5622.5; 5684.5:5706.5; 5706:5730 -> -0.49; 13.7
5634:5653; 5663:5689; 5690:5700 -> 0.09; 13.8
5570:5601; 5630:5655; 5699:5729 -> 1.43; 13.8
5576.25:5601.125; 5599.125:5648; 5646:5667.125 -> 0.44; 13.3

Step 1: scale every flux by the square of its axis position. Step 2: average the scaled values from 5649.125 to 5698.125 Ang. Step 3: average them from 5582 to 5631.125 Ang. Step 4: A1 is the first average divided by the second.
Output 1.06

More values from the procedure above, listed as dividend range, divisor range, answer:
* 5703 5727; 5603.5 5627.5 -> 1.07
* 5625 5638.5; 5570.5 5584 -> 0.92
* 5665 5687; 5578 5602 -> 1.07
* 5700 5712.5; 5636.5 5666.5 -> 1.10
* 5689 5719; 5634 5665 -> 1.10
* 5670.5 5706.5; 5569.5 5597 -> 1.04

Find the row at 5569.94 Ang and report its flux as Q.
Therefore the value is 15.87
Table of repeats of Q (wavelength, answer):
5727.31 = 13.62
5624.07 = 14.19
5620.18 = 13.67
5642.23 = 11.25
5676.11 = 12.47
